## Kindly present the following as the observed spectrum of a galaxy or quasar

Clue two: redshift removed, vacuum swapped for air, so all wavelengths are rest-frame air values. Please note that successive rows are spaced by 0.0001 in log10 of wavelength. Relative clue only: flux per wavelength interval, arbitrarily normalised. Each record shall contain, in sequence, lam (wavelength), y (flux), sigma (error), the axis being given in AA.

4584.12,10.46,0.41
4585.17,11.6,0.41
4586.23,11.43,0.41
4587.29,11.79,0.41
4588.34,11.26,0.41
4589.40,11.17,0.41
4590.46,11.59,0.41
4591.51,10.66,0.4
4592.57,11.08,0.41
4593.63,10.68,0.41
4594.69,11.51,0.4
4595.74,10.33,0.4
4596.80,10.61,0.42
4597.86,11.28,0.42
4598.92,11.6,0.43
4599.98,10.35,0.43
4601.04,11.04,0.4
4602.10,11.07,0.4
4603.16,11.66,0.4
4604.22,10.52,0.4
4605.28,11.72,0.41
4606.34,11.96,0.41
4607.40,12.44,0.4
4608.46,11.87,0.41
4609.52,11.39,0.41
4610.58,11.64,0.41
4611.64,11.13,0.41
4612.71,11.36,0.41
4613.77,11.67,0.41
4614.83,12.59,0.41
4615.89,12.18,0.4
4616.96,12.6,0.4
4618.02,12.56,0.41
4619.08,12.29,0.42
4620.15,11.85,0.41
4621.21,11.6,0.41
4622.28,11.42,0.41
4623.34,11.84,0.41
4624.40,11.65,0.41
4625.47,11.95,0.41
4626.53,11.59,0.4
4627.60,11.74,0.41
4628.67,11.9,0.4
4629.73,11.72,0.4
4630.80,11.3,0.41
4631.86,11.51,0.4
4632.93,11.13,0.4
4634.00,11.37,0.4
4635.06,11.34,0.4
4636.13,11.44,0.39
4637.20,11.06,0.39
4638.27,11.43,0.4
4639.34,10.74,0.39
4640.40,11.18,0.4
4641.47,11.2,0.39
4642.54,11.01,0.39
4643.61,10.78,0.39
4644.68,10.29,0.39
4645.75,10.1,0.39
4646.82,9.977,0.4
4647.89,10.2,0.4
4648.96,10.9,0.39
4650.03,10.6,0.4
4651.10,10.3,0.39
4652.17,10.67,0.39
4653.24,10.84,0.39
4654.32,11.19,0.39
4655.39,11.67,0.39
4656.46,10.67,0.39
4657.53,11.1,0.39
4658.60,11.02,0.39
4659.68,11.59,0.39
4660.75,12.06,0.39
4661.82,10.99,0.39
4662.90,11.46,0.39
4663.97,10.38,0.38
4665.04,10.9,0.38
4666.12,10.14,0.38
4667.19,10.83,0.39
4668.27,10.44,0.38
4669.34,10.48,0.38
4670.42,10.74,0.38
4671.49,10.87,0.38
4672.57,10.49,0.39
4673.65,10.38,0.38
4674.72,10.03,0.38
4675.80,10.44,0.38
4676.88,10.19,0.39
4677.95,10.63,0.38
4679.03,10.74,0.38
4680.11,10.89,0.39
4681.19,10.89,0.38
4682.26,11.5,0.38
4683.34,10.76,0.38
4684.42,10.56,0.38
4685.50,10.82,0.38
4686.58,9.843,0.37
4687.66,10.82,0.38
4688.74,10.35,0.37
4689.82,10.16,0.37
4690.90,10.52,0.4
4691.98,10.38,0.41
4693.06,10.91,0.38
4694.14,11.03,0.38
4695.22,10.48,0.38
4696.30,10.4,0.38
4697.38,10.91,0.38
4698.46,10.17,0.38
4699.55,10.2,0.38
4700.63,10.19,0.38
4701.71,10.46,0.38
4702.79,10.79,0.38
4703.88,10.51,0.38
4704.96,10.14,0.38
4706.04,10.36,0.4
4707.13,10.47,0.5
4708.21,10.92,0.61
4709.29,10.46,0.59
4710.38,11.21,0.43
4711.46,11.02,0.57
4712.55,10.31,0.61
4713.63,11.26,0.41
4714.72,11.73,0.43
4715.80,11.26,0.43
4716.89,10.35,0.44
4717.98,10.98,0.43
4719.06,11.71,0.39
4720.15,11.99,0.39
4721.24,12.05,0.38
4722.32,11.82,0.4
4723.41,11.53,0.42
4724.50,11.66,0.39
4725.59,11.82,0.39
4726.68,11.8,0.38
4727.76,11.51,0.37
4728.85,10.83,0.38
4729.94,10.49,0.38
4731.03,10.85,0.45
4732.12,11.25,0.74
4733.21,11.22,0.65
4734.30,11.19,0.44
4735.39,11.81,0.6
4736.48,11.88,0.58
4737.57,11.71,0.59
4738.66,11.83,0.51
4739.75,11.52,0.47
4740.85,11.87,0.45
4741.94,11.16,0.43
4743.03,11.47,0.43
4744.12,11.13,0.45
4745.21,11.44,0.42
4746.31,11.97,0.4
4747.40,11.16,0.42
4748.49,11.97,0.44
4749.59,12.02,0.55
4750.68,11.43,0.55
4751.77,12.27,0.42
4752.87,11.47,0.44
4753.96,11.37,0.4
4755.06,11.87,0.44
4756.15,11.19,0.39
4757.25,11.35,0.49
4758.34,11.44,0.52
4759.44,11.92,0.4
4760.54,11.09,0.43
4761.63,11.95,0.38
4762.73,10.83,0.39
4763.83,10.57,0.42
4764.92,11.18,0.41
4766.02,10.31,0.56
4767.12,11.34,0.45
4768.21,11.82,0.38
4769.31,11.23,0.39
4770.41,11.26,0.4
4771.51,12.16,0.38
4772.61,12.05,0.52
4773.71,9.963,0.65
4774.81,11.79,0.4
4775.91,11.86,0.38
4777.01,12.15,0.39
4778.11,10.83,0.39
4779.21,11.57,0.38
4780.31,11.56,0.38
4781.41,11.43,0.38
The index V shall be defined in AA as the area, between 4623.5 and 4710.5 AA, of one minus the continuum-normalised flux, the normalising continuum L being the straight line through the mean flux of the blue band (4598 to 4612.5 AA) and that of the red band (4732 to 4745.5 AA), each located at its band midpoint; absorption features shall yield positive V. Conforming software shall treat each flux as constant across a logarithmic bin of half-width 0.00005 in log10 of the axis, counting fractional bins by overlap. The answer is 4.8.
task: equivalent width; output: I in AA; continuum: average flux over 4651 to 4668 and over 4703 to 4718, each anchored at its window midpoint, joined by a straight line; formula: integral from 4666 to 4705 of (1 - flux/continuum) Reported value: 1.2 AA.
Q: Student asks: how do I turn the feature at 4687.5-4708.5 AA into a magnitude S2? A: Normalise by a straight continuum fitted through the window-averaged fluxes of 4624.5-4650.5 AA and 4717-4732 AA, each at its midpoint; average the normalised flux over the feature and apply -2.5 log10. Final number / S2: 0.083 mag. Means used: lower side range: 11.1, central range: 10.5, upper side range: 11.4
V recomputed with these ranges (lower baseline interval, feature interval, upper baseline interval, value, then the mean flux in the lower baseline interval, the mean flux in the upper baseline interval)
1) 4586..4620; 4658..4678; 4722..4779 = 1.3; 11.5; 11.5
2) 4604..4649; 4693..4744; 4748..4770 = 1.5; 11.5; 11.4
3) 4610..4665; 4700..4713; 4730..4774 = 0.9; 11.3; 11.4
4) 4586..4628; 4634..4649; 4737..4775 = 0.9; 11.5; 11.5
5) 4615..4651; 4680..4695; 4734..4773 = 1.0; 11.3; 11.5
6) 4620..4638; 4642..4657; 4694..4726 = 1.0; 11.5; 10.9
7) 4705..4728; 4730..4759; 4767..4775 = -0.5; 11.2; 11.4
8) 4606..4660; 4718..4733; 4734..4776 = 0.0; 11.4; 11.5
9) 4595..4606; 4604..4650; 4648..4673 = -2.0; 11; 10.9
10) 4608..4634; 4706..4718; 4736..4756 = 0.8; 11.8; 11.6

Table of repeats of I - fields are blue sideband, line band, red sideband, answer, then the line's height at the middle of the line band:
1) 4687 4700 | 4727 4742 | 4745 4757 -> -0.1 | 11.3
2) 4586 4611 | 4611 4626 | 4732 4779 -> -0.8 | 11.3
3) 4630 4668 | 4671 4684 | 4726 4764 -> 0.5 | 11.1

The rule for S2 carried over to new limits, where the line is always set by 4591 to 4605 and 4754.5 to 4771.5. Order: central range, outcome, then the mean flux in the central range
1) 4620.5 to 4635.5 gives -0.05 mag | 11.6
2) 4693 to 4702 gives 0.07 mag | 10.5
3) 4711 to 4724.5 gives -0.01 mag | 11.3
